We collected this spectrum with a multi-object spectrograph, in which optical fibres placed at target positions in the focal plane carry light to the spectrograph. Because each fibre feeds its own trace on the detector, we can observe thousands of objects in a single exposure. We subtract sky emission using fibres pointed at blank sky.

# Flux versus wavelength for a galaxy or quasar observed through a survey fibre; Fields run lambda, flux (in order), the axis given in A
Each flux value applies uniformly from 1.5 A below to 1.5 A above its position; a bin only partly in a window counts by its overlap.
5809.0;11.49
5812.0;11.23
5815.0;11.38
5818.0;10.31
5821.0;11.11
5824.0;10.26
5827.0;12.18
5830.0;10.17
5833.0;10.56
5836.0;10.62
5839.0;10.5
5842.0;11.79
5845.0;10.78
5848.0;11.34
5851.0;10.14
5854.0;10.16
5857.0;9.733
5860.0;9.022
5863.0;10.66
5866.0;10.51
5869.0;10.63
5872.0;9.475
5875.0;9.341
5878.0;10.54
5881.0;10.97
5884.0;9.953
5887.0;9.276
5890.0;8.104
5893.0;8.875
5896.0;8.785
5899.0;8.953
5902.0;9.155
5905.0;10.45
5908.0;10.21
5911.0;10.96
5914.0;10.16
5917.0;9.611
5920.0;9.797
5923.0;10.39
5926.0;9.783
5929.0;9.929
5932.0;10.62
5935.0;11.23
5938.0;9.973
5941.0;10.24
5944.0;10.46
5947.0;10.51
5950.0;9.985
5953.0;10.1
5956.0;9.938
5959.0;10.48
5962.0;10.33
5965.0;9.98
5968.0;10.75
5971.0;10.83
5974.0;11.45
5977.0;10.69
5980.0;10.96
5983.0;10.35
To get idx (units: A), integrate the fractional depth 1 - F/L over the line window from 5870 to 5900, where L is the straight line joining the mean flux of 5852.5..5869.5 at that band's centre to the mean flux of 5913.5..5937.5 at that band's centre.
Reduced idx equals 2.0 A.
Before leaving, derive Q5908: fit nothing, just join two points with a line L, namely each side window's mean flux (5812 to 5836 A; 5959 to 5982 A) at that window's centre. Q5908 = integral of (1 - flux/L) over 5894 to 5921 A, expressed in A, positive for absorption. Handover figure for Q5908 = 2.5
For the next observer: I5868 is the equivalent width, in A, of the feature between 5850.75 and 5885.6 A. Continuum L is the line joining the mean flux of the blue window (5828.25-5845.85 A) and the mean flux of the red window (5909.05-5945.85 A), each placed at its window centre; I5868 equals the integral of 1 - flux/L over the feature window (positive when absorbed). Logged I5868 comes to 1.63 A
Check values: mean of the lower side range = 10.8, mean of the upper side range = 10.3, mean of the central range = 10.1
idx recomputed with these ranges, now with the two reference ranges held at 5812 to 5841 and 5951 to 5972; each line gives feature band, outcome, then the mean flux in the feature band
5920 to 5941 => 0.33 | 10.3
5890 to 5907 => 2.23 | 9.17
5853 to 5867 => 0.93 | 9.99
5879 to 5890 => 0.82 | 9.82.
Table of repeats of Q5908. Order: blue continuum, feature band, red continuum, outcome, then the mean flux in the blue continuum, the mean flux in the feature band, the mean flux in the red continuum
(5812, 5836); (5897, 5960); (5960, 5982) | 3.6 A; 10.9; 10.1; 10.7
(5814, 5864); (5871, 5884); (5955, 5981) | 0.6 A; 10.6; 10.1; 10.6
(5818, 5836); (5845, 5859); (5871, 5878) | -0.2 A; 10.8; 10.3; 9.65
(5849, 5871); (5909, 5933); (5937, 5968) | 0.1 A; 10.1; 10.1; 10.2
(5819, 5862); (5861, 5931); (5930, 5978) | 4.5 A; 10.6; 9.85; 10.5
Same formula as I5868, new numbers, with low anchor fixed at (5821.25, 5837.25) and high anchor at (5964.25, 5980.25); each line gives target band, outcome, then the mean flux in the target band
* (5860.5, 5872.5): 0.6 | 10.3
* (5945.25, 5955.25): 0.6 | 10.2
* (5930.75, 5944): 0.4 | 10.5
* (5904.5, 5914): 0.3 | 10.5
